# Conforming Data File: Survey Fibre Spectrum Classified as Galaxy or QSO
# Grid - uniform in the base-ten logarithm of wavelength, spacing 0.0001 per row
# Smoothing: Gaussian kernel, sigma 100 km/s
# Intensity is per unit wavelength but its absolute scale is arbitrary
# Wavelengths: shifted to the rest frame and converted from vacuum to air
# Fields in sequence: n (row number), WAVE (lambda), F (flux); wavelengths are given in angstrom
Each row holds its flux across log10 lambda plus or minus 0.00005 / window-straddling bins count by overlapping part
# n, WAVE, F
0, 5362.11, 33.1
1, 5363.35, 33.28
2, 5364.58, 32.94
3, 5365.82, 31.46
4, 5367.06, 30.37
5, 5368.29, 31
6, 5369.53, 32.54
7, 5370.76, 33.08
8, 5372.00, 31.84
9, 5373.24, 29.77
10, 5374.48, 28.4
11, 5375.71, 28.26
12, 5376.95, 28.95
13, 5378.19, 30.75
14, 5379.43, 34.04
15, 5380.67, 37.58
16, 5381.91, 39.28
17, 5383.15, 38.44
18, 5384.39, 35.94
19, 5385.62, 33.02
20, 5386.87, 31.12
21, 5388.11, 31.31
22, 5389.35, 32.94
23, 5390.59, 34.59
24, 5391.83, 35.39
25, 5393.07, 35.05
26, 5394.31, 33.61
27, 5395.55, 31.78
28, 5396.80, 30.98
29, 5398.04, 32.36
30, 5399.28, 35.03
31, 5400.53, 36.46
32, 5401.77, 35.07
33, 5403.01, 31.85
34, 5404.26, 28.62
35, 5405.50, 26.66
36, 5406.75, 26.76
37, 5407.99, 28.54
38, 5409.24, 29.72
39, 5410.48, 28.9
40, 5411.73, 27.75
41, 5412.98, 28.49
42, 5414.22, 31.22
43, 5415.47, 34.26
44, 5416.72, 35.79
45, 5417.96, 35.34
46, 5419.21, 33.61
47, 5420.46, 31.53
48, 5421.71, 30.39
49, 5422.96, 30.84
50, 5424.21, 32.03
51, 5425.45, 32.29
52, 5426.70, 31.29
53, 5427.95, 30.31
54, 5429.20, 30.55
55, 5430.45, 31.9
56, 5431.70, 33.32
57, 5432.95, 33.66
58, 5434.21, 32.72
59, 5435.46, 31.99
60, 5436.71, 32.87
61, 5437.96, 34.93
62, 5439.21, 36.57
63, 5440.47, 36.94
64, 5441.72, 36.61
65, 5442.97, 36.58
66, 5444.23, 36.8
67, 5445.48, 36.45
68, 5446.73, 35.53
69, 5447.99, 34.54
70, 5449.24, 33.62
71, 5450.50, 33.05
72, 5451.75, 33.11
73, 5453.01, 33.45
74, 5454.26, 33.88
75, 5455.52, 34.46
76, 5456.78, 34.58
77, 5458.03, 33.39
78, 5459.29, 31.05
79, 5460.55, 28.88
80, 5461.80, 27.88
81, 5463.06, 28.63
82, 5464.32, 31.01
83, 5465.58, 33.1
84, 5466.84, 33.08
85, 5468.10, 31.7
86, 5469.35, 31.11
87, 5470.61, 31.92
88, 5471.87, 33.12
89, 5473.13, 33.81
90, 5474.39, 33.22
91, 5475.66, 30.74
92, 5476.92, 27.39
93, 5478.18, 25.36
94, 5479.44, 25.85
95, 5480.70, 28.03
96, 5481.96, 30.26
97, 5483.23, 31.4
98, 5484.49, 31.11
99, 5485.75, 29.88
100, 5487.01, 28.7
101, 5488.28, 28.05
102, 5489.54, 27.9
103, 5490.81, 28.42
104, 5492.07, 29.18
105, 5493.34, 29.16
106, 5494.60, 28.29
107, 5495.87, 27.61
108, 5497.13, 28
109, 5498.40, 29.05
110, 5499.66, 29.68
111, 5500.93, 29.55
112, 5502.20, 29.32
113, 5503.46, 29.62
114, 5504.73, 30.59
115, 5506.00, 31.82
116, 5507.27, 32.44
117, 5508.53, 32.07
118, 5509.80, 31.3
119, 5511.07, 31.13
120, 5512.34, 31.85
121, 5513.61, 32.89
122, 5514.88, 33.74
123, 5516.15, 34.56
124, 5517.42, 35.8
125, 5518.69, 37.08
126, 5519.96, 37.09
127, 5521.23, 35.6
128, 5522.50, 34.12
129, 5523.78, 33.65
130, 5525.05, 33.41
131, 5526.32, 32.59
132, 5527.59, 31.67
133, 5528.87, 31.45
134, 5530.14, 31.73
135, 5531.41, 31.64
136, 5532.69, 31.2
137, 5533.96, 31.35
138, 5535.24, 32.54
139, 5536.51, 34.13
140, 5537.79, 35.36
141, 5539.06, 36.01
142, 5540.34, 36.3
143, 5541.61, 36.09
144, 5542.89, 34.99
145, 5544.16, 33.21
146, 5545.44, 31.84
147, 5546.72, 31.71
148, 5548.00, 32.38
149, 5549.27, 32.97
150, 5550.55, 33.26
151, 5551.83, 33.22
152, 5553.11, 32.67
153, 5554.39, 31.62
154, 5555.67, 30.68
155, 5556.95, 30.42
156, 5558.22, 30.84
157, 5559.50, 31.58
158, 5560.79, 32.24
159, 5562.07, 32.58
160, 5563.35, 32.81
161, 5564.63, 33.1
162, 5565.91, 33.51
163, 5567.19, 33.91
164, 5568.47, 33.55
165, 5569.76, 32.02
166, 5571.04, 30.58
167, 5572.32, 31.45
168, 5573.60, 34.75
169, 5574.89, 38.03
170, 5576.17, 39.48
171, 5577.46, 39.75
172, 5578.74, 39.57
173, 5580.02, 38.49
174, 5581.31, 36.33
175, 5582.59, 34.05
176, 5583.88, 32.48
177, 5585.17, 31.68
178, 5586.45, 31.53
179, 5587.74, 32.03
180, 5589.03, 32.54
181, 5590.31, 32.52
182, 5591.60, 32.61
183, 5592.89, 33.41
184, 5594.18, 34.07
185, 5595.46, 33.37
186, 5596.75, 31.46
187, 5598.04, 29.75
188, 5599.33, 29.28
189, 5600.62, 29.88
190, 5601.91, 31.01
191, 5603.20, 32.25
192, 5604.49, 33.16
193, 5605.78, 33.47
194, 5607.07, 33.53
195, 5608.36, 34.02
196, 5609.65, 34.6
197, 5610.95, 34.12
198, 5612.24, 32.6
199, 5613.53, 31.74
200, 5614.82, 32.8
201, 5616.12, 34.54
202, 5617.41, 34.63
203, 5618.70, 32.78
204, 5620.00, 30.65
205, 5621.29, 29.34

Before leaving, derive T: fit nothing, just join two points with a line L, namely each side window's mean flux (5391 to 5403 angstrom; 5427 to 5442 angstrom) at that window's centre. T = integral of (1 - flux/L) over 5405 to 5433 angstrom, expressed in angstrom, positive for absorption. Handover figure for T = 2.1 angstrom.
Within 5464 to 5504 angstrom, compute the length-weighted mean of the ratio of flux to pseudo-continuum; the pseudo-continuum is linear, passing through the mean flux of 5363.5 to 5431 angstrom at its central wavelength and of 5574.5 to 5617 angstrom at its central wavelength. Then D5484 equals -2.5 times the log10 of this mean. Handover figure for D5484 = 0.10 mag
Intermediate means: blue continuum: 32.1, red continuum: 33.6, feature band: 29.8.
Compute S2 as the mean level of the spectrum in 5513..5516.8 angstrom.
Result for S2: 33.7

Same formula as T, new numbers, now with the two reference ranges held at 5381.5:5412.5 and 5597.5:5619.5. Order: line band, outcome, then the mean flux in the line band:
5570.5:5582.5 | -1.4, 36.5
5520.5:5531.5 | -0.2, 33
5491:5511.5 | 1.6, 29.9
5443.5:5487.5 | 1.0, 31.7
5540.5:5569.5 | -0.2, 32.7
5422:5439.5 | 0.0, 32.4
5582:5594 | 0.0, 32.6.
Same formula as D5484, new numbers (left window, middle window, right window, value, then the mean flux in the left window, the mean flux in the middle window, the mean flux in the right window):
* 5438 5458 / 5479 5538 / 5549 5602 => 0.09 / 35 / 31.3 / 33.1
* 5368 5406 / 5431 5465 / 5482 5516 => -0.07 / 32.8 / 33.6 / 30.2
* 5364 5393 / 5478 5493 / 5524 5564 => 0.14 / 32.8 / 28.8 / 32.7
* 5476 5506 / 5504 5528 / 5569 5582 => -0.08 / 28.9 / 33.3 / 36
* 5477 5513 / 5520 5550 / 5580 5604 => -0.09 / 29.5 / 33.4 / 32.4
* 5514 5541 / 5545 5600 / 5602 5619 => 0.01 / 33.9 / 33.2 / 33.3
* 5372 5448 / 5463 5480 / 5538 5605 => 0.07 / 32.7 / 30.8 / 33.3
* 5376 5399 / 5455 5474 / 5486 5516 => -0.02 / 33.7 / 31.9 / 30.1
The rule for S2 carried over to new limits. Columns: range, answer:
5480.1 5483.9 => 29.9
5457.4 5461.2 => 31.2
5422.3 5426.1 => 31.8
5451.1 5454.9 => 33.5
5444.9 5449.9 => 35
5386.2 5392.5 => 33.1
